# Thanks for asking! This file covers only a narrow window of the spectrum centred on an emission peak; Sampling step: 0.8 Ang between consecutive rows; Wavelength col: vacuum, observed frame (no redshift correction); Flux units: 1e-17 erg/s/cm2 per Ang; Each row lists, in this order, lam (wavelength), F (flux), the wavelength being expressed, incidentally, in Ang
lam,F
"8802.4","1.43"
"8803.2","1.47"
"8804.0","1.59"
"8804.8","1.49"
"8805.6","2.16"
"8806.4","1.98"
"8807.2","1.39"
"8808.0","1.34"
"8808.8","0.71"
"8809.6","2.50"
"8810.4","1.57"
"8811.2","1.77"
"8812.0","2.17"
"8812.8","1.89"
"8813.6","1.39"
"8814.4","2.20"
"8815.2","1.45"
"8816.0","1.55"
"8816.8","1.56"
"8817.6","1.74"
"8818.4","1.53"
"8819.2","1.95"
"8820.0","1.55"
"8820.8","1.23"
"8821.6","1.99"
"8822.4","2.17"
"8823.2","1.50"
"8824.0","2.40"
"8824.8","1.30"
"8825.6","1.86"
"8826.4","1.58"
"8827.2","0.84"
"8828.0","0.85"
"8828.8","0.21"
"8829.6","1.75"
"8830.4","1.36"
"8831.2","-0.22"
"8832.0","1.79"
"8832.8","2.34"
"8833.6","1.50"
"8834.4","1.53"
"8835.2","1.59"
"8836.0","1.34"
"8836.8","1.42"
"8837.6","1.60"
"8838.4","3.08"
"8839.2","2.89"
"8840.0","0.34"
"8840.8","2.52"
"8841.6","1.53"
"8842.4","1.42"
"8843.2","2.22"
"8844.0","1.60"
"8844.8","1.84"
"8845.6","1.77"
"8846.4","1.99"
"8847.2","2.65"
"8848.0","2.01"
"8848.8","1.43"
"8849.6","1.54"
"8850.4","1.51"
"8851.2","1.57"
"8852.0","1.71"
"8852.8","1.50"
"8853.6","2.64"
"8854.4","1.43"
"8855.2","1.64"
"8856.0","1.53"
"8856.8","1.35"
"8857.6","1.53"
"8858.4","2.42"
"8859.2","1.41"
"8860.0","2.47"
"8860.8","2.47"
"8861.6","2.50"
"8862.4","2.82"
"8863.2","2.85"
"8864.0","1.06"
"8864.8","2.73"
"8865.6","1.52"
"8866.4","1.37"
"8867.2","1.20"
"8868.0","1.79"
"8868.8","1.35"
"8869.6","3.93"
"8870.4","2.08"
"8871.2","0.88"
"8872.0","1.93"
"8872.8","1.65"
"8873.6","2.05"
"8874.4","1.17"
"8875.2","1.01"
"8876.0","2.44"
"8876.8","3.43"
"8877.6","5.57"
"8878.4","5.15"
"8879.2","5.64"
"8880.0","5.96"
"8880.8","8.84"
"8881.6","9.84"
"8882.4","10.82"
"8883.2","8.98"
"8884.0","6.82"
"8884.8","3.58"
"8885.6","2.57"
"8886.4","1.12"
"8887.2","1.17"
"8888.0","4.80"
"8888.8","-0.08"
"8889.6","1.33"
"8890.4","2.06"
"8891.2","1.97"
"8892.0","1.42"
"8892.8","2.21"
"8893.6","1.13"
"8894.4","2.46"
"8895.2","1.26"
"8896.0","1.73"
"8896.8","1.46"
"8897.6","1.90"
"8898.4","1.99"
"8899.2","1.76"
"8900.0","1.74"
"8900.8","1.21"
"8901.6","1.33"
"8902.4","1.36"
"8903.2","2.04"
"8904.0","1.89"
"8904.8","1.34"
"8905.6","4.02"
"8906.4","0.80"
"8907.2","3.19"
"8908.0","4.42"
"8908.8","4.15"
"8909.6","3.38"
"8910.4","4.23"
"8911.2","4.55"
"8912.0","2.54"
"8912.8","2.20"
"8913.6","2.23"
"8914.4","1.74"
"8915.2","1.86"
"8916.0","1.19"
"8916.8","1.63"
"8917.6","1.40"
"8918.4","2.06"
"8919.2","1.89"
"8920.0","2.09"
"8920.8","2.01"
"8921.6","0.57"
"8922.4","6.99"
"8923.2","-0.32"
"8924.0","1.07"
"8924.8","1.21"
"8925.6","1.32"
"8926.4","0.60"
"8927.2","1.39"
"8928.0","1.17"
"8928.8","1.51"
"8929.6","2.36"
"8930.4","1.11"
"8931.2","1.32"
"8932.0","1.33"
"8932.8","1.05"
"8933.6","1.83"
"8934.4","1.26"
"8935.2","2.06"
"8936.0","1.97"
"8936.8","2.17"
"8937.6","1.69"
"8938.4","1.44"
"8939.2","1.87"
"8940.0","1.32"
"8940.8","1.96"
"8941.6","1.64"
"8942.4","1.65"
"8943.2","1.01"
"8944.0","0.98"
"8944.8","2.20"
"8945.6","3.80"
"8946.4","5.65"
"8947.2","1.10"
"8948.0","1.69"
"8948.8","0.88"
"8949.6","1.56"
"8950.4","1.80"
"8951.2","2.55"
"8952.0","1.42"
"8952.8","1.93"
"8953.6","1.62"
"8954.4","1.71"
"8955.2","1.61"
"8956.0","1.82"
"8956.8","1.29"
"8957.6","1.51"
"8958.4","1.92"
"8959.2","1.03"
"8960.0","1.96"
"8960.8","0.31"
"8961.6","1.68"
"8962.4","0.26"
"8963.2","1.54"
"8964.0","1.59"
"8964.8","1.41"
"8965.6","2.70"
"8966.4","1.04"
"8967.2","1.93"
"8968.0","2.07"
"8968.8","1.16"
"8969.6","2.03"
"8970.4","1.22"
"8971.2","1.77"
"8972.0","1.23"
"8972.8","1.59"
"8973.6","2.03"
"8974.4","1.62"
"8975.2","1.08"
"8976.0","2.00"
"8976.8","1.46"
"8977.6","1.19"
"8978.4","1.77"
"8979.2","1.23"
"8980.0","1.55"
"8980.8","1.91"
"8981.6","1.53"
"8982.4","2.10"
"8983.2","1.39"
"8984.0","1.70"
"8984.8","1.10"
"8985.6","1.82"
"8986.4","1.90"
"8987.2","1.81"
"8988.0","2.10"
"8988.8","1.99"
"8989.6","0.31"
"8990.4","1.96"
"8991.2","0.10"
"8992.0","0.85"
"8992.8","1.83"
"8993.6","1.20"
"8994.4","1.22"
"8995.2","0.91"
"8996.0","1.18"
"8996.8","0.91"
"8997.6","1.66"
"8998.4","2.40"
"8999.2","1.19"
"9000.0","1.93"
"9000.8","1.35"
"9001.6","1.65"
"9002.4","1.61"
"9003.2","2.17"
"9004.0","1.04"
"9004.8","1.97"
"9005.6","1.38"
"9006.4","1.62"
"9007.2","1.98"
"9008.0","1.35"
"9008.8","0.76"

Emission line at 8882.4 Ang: H-alpha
